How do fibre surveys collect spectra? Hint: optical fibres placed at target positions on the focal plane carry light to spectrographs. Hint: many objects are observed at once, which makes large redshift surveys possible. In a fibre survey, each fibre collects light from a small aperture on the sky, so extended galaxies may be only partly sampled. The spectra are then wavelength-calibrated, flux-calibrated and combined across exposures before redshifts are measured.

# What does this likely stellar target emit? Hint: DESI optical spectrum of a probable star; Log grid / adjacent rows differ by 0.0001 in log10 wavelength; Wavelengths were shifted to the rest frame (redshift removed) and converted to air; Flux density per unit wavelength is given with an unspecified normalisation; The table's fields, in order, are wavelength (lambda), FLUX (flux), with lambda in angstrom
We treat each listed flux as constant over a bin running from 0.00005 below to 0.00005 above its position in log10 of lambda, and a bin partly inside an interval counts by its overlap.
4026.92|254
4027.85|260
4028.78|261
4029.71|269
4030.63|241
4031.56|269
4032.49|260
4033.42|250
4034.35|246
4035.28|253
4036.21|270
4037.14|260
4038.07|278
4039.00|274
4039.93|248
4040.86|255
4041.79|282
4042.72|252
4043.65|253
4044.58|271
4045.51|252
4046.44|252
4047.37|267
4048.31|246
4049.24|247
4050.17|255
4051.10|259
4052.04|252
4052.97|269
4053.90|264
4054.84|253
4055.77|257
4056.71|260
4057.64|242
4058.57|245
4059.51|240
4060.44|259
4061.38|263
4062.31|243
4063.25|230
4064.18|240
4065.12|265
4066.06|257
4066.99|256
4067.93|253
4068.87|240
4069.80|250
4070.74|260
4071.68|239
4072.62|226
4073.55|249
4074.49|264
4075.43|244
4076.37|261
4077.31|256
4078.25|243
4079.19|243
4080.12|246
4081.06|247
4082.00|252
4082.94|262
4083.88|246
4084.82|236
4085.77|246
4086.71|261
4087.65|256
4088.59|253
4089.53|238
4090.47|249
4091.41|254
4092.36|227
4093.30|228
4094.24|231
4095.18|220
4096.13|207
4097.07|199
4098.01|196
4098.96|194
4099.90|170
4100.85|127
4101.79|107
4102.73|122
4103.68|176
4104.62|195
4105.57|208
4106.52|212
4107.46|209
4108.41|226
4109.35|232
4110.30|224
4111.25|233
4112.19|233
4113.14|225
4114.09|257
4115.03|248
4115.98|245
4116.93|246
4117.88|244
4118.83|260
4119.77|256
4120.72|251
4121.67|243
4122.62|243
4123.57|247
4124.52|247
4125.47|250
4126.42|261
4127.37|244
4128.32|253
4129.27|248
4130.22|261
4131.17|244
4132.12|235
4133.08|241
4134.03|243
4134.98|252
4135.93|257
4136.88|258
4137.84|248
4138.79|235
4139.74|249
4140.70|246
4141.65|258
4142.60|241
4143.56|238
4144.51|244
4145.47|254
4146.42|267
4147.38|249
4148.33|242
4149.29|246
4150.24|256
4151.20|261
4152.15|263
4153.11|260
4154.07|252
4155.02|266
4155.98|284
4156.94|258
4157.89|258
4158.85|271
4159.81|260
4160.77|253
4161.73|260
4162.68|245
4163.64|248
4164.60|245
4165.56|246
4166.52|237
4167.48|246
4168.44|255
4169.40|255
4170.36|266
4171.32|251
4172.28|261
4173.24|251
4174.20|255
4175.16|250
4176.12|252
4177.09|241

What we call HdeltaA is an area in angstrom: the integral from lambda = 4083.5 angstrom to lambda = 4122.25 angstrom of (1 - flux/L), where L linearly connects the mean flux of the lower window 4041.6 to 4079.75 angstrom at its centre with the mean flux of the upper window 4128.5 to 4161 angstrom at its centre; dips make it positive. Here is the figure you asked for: 4.7 angstrom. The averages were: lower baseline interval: 252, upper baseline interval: 253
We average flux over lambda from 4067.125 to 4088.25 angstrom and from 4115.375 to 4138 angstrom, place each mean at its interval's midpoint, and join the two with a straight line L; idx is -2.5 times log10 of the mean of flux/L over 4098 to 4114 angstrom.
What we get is 0.27 mag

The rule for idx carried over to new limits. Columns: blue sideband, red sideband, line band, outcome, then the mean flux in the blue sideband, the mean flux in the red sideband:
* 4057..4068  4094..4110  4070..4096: -0.13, 250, 190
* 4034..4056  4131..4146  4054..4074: 0.03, 259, 247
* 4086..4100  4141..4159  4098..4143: 0.06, 227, 256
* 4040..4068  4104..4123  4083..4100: 0.05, 255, 234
